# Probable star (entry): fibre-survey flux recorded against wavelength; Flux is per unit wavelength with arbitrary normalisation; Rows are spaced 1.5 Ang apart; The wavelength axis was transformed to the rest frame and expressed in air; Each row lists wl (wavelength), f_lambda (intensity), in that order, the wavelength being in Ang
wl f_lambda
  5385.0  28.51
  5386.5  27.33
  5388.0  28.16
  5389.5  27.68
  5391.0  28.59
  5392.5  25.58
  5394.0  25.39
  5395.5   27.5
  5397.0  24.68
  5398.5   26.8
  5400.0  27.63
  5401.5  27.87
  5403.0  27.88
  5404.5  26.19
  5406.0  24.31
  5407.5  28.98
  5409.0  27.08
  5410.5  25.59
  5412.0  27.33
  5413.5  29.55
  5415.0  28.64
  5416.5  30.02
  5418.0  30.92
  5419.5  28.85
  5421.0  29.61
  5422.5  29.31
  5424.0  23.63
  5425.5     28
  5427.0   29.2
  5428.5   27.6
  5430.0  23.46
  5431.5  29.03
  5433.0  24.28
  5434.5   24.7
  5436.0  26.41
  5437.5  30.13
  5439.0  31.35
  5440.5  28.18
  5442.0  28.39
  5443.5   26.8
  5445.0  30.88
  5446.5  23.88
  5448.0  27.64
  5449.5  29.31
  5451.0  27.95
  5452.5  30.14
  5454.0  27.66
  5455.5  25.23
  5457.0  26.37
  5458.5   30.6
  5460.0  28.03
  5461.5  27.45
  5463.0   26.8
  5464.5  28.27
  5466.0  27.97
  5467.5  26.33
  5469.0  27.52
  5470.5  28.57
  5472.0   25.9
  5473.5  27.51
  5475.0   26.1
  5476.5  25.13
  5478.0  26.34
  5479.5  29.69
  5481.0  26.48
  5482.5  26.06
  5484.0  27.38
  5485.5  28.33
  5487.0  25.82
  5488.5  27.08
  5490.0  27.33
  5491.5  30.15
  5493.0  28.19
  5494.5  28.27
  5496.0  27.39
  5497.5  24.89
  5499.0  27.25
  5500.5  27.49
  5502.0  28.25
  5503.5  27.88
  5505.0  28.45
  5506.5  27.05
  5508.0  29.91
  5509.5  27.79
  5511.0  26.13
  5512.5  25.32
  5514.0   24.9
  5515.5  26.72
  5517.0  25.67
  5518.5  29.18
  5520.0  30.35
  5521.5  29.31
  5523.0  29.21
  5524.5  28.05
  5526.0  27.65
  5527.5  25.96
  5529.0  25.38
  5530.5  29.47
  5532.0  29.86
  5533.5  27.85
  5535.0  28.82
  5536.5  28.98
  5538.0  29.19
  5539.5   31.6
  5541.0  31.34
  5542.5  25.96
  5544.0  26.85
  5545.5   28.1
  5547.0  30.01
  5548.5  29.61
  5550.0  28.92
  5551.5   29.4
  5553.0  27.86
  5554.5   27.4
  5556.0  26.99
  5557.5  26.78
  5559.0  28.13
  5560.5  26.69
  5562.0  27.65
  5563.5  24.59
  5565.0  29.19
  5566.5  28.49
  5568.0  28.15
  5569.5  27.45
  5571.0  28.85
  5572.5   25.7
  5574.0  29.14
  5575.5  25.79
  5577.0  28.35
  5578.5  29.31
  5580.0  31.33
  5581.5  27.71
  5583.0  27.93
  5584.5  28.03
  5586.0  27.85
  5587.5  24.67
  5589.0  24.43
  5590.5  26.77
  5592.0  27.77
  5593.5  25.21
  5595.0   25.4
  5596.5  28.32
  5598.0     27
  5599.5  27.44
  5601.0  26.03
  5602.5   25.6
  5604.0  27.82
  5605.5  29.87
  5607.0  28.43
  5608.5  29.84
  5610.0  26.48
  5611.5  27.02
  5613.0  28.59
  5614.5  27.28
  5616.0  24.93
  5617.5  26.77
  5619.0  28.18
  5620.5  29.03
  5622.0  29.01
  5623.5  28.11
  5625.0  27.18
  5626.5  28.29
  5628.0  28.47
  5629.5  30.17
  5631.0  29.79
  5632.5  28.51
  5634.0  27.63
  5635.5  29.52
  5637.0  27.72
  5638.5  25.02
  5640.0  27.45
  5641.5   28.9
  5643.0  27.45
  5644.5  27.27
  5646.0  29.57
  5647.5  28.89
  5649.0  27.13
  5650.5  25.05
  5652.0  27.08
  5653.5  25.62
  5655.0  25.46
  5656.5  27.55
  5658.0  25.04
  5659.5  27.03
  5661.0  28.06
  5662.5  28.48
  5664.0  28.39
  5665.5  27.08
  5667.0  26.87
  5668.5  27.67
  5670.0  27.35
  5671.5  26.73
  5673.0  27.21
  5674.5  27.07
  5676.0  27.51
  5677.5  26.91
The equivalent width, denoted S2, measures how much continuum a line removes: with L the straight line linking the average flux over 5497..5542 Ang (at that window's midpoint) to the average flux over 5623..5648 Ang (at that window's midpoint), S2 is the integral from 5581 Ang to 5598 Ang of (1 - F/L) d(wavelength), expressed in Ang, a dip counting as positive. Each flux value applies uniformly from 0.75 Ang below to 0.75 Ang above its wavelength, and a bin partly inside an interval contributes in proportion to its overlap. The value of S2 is 0.8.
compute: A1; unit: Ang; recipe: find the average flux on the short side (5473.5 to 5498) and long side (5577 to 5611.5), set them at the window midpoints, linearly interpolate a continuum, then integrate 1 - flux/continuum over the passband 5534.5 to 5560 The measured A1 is -1.2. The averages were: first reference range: 27.2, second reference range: 27.4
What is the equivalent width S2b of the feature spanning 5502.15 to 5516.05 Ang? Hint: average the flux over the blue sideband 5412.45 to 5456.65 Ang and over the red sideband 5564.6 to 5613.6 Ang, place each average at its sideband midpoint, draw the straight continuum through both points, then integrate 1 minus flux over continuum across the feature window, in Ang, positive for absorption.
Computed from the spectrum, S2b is 0.3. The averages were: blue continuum 27.9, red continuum 27.6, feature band 27.2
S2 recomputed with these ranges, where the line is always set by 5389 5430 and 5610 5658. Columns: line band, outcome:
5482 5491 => 0.14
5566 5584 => -0.38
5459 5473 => 0.02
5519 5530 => -0.19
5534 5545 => -0.53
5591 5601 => 0.30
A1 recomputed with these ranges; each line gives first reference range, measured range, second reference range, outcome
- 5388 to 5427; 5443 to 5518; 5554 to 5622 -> 0.37 Ang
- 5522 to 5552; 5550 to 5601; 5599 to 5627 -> 1.25 Ang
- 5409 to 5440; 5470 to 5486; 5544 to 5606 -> 0.44 Ang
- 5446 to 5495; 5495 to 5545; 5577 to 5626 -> -0.76 Ang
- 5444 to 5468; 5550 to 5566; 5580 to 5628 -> -0.02 Ang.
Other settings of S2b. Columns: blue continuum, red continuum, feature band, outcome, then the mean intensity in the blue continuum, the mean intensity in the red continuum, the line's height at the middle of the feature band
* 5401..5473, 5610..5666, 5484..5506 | 0.1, 27.7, 27.6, 27.7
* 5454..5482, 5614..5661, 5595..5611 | 0.0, 27.2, 27.6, 27.5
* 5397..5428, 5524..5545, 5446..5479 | 0.8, 27.8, 28.4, 28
